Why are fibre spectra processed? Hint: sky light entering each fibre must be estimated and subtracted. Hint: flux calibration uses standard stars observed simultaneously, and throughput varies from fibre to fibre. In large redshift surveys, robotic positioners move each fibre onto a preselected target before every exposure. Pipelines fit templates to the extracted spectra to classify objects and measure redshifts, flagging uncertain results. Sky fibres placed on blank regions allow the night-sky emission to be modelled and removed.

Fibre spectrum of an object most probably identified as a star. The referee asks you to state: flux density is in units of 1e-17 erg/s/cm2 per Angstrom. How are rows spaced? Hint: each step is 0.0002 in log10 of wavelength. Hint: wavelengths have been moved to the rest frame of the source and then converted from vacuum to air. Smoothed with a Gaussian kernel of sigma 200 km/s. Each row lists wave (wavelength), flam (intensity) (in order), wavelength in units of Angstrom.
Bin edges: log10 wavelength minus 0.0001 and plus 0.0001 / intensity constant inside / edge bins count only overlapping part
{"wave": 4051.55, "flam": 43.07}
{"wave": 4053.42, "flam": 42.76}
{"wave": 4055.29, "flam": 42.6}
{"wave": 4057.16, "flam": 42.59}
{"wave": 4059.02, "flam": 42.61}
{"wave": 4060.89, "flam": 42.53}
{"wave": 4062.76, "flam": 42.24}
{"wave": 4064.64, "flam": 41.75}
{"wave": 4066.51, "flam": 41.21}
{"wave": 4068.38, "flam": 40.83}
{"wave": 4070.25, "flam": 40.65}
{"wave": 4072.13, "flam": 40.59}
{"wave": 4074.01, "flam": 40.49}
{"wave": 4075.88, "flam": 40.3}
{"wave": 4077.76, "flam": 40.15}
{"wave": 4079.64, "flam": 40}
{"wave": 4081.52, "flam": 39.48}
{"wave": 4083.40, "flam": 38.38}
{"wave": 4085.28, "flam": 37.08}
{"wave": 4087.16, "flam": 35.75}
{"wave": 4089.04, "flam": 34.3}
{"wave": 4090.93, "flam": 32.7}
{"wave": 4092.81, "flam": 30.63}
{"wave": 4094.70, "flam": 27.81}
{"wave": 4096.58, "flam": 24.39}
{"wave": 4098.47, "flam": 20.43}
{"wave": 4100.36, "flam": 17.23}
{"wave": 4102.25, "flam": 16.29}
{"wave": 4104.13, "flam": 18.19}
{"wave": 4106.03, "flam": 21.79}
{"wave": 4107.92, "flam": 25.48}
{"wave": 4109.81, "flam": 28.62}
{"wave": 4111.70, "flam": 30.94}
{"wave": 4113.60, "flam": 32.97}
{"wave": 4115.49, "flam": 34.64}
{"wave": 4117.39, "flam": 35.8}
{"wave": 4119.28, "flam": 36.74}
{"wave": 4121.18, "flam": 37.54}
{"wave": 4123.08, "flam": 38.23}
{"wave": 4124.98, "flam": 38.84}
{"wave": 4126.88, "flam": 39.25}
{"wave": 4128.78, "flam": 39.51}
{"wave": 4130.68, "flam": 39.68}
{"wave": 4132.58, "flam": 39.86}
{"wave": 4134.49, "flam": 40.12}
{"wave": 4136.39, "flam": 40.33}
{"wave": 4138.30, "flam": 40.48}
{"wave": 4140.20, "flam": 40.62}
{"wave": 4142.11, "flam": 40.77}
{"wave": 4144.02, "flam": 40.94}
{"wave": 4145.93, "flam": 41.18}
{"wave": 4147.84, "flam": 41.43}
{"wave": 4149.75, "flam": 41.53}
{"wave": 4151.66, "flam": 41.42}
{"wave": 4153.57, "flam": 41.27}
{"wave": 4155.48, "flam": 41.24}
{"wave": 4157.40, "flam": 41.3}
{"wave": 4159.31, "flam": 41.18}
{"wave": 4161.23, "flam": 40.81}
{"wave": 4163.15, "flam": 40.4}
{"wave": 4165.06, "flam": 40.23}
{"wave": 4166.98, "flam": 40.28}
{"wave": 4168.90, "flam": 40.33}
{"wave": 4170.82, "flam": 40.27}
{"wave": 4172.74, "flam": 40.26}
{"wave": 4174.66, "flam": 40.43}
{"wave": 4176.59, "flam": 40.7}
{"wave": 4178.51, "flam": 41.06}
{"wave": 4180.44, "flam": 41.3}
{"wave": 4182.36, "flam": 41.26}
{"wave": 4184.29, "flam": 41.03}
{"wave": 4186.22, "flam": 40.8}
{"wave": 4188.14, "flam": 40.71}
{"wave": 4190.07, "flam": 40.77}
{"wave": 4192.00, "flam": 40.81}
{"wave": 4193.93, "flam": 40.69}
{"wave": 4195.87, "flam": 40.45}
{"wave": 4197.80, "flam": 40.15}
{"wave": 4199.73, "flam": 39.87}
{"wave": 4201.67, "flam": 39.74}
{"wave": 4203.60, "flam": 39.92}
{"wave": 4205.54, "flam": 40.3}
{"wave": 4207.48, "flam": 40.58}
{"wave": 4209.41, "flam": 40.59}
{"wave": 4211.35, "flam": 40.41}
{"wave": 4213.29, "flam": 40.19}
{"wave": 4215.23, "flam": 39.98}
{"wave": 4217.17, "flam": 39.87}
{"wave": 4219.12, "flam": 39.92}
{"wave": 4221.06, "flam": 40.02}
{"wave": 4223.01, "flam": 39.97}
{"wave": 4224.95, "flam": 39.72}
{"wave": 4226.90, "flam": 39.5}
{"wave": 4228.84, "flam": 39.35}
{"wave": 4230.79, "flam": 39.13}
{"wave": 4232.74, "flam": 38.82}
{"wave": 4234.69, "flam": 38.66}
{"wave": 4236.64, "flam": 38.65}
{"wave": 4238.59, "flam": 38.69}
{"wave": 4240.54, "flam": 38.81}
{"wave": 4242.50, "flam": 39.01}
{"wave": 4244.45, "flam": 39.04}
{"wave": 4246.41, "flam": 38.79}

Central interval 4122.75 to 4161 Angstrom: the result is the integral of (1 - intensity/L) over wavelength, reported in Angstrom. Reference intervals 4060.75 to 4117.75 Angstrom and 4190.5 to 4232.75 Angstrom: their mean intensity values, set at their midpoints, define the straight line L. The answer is -4.6 Angstrom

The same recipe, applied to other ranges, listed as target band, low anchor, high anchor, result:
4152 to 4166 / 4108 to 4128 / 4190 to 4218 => -1.29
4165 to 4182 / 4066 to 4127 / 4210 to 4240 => -1.67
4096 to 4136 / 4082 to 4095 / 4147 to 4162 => 6.40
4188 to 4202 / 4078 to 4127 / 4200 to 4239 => -0.91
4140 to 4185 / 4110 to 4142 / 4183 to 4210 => -2.02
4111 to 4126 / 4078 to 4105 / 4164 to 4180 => -1.09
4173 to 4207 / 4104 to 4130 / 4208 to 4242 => -2.78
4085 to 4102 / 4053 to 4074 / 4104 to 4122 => 3.49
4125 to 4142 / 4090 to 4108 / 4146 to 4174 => -3.44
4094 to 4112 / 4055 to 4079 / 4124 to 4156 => 7.99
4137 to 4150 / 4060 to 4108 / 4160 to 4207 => -1.11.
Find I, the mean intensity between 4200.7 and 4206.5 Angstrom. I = 40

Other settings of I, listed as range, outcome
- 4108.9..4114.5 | 30.8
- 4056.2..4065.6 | 42.3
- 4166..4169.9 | 40.3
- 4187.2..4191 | 40.7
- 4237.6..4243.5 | 38.8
